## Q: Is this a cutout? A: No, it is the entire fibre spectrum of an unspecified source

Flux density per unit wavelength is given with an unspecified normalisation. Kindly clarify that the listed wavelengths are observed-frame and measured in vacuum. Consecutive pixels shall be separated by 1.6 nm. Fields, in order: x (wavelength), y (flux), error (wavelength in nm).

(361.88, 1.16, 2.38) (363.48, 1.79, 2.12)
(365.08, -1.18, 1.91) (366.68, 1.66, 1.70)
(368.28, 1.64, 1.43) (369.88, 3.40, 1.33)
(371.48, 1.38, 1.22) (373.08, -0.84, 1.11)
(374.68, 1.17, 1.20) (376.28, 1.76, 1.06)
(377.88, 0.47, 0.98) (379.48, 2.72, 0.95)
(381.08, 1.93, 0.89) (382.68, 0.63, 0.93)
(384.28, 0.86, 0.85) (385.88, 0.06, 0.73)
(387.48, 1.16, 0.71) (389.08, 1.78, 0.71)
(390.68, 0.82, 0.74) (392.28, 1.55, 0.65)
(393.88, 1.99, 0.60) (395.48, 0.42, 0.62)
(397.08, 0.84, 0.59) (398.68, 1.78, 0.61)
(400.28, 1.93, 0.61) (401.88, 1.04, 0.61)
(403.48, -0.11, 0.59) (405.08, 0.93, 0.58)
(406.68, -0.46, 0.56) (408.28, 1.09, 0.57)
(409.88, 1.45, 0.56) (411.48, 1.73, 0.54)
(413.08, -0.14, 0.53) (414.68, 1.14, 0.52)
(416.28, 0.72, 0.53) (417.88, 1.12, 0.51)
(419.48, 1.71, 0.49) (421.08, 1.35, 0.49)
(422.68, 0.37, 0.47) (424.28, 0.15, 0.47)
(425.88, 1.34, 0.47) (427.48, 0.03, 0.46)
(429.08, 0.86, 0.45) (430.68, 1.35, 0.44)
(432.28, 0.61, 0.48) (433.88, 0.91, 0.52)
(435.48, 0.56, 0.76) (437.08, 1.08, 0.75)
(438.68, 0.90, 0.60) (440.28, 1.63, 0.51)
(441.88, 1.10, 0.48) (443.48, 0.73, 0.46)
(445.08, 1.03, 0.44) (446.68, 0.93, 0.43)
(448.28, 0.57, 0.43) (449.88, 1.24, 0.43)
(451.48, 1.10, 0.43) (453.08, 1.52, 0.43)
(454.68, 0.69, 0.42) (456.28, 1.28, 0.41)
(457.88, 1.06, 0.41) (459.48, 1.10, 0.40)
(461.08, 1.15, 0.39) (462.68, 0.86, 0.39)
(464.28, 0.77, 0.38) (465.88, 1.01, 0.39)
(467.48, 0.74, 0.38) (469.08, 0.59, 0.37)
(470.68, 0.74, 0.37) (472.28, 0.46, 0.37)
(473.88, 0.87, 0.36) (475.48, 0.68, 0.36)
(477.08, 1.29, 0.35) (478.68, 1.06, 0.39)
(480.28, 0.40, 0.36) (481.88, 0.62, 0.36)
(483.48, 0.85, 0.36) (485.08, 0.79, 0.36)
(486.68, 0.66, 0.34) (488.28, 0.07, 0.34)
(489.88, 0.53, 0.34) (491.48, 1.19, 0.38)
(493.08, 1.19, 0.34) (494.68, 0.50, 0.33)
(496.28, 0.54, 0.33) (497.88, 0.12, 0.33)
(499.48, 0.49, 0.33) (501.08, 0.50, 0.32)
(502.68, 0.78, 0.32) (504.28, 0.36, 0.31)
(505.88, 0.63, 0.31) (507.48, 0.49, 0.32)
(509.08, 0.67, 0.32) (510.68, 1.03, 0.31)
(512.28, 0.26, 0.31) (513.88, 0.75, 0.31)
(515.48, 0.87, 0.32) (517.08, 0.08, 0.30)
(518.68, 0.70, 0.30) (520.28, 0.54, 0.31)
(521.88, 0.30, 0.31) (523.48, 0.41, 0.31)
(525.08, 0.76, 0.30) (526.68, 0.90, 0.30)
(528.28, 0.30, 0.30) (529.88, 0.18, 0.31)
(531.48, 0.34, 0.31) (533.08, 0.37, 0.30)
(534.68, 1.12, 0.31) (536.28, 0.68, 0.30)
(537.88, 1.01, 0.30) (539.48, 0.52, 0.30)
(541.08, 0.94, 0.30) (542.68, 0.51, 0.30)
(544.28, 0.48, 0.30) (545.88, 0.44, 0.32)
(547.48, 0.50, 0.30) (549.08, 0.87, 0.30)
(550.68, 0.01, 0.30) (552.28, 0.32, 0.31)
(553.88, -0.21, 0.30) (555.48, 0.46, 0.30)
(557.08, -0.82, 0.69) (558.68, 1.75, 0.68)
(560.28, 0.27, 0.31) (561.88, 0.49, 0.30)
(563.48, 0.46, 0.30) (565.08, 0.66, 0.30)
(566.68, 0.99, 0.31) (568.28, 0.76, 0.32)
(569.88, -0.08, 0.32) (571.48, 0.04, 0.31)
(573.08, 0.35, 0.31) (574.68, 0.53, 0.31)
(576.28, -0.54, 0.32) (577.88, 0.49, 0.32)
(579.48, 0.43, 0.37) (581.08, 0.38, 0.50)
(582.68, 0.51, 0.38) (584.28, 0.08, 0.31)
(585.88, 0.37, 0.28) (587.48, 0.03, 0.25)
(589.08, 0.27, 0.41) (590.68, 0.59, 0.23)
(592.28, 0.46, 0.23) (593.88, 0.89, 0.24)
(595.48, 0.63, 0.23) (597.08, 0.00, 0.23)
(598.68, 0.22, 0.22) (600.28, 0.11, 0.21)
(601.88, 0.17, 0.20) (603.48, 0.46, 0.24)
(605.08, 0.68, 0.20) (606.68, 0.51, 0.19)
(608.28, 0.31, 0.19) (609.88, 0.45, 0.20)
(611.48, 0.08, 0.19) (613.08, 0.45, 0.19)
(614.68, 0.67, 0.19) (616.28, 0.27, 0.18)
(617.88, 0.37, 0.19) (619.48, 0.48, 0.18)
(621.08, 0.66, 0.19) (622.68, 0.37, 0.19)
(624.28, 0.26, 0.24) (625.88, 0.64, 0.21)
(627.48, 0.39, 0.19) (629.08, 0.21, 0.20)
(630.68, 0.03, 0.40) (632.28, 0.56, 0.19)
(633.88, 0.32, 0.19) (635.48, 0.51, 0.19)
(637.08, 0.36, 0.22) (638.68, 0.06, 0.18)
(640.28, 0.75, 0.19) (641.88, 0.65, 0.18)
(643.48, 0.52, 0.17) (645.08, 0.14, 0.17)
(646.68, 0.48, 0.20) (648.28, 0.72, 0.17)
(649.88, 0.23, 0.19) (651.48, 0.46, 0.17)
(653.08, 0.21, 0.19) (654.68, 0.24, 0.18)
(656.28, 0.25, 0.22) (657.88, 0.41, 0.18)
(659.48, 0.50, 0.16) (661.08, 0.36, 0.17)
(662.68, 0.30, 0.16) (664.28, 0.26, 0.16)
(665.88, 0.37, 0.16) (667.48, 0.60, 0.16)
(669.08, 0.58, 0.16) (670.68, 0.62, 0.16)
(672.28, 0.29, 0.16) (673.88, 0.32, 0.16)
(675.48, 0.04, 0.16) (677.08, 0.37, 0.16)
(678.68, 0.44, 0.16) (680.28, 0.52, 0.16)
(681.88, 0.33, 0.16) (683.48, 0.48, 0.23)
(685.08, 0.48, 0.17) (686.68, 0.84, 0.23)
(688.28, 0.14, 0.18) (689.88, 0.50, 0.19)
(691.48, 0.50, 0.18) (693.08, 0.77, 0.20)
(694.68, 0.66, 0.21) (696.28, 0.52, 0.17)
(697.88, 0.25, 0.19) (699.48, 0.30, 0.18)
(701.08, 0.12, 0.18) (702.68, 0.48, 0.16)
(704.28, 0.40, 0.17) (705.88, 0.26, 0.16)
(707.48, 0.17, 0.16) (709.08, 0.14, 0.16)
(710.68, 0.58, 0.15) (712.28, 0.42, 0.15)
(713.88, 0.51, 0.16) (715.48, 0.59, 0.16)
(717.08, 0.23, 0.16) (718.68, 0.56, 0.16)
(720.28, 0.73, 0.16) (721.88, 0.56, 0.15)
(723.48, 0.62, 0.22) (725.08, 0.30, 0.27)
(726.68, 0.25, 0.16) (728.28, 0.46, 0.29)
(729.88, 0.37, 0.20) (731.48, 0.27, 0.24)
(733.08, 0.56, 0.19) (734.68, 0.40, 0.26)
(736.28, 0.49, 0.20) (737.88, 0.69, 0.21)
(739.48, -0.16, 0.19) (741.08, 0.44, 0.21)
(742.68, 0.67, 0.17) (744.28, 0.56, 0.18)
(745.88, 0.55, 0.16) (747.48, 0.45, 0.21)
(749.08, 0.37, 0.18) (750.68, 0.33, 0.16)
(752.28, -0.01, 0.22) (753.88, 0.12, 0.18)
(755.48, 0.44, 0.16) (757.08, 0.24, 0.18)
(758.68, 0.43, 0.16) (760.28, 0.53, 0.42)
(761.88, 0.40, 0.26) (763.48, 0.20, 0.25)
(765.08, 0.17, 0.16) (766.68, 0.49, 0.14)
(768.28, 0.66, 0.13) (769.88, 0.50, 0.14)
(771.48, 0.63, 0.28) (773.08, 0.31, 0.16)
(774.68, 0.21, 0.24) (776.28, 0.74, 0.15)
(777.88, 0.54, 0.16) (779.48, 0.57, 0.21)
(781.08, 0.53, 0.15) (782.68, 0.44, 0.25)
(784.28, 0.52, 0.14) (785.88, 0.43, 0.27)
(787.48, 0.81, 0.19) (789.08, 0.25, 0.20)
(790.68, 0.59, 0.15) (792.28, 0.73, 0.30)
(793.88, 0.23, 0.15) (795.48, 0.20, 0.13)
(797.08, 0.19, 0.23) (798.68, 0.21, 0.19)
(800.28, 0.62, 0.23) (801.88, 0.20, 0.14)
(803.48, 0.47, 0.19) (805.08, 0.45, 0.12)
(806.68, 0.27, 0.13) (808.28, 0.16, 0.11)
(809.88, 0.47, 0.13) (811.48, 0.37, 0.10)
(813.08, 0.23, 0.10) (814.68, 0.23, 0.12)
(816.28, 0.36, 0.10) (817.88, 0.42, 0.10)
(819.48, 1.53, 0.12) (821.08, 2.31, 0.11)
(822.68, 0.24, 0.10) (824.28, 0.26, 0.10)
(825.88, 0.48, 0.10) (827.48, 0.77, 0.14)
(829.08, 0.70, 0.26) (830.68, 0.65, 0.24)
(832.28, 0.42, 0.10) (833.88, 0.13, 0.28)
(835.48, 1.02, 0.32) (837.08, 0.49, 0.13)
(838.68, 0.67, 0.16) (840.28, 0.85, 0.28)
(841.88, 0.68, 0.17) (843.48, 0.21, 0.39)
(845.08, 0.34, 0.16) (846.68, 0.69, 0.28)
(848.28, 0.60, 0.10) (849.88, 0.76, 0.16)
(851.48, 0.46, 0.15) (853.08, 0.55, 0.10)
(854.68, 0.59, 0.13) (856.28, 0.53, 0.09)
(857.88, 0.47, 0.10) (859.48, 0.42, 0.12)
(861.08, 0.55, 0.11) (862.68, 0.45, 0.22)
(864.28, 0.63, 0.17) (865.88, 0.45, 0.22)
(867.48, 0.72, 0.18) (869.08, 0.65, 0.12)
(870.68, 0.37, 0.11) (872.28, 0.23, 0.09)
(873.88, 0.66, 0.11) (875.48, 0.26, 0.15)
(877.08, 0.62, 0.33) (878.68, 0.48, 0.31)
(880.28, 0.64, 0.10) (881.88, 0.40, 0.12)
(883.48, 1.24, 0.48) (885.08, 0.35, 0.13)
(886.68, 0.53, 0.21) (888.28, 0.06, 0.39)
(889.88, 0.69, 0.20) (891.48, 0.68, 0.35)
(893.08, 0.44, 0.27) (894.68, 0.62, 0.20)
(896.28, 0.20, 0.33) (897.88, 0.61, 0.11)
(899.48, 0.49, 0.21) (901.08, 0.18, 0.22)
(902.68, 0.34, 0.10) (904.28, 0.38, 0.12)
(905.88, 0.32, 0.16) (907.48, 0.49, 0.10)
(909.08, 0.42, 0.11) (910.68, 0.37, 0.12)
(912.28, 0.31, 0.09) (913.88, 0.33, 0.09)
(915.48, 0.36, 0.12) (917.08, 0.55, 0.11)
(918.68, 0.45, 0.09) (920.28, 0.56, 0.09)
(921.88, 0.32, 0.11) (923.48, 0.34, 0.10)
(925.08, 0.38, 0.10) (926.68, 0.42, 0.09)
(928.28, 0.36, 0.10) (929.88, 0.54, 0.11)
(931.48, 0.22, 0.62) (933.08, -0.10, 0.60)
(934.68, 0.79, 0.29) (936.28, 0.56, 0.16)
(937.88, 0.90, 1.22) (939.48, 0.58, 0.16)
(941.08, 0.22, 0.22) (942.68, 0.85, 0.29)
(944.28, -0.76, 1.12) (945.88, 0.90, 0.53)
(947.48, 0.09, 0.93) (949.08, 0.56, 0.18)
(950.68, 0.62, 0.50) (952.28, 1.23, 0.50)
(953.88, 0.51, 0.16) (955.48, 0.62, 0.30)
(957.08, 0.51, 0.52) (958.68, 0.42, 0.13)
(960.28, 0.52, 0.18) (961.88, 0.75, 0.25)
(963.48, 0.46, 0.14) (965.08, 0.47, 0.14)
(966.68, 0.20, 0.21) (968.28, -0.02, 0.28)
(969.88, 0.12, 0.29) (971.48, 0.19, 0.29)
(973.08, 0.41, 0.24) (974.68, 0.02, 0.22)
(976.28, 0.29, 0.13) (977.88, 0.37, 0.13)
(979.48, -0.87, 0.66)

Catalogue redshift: 1.201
